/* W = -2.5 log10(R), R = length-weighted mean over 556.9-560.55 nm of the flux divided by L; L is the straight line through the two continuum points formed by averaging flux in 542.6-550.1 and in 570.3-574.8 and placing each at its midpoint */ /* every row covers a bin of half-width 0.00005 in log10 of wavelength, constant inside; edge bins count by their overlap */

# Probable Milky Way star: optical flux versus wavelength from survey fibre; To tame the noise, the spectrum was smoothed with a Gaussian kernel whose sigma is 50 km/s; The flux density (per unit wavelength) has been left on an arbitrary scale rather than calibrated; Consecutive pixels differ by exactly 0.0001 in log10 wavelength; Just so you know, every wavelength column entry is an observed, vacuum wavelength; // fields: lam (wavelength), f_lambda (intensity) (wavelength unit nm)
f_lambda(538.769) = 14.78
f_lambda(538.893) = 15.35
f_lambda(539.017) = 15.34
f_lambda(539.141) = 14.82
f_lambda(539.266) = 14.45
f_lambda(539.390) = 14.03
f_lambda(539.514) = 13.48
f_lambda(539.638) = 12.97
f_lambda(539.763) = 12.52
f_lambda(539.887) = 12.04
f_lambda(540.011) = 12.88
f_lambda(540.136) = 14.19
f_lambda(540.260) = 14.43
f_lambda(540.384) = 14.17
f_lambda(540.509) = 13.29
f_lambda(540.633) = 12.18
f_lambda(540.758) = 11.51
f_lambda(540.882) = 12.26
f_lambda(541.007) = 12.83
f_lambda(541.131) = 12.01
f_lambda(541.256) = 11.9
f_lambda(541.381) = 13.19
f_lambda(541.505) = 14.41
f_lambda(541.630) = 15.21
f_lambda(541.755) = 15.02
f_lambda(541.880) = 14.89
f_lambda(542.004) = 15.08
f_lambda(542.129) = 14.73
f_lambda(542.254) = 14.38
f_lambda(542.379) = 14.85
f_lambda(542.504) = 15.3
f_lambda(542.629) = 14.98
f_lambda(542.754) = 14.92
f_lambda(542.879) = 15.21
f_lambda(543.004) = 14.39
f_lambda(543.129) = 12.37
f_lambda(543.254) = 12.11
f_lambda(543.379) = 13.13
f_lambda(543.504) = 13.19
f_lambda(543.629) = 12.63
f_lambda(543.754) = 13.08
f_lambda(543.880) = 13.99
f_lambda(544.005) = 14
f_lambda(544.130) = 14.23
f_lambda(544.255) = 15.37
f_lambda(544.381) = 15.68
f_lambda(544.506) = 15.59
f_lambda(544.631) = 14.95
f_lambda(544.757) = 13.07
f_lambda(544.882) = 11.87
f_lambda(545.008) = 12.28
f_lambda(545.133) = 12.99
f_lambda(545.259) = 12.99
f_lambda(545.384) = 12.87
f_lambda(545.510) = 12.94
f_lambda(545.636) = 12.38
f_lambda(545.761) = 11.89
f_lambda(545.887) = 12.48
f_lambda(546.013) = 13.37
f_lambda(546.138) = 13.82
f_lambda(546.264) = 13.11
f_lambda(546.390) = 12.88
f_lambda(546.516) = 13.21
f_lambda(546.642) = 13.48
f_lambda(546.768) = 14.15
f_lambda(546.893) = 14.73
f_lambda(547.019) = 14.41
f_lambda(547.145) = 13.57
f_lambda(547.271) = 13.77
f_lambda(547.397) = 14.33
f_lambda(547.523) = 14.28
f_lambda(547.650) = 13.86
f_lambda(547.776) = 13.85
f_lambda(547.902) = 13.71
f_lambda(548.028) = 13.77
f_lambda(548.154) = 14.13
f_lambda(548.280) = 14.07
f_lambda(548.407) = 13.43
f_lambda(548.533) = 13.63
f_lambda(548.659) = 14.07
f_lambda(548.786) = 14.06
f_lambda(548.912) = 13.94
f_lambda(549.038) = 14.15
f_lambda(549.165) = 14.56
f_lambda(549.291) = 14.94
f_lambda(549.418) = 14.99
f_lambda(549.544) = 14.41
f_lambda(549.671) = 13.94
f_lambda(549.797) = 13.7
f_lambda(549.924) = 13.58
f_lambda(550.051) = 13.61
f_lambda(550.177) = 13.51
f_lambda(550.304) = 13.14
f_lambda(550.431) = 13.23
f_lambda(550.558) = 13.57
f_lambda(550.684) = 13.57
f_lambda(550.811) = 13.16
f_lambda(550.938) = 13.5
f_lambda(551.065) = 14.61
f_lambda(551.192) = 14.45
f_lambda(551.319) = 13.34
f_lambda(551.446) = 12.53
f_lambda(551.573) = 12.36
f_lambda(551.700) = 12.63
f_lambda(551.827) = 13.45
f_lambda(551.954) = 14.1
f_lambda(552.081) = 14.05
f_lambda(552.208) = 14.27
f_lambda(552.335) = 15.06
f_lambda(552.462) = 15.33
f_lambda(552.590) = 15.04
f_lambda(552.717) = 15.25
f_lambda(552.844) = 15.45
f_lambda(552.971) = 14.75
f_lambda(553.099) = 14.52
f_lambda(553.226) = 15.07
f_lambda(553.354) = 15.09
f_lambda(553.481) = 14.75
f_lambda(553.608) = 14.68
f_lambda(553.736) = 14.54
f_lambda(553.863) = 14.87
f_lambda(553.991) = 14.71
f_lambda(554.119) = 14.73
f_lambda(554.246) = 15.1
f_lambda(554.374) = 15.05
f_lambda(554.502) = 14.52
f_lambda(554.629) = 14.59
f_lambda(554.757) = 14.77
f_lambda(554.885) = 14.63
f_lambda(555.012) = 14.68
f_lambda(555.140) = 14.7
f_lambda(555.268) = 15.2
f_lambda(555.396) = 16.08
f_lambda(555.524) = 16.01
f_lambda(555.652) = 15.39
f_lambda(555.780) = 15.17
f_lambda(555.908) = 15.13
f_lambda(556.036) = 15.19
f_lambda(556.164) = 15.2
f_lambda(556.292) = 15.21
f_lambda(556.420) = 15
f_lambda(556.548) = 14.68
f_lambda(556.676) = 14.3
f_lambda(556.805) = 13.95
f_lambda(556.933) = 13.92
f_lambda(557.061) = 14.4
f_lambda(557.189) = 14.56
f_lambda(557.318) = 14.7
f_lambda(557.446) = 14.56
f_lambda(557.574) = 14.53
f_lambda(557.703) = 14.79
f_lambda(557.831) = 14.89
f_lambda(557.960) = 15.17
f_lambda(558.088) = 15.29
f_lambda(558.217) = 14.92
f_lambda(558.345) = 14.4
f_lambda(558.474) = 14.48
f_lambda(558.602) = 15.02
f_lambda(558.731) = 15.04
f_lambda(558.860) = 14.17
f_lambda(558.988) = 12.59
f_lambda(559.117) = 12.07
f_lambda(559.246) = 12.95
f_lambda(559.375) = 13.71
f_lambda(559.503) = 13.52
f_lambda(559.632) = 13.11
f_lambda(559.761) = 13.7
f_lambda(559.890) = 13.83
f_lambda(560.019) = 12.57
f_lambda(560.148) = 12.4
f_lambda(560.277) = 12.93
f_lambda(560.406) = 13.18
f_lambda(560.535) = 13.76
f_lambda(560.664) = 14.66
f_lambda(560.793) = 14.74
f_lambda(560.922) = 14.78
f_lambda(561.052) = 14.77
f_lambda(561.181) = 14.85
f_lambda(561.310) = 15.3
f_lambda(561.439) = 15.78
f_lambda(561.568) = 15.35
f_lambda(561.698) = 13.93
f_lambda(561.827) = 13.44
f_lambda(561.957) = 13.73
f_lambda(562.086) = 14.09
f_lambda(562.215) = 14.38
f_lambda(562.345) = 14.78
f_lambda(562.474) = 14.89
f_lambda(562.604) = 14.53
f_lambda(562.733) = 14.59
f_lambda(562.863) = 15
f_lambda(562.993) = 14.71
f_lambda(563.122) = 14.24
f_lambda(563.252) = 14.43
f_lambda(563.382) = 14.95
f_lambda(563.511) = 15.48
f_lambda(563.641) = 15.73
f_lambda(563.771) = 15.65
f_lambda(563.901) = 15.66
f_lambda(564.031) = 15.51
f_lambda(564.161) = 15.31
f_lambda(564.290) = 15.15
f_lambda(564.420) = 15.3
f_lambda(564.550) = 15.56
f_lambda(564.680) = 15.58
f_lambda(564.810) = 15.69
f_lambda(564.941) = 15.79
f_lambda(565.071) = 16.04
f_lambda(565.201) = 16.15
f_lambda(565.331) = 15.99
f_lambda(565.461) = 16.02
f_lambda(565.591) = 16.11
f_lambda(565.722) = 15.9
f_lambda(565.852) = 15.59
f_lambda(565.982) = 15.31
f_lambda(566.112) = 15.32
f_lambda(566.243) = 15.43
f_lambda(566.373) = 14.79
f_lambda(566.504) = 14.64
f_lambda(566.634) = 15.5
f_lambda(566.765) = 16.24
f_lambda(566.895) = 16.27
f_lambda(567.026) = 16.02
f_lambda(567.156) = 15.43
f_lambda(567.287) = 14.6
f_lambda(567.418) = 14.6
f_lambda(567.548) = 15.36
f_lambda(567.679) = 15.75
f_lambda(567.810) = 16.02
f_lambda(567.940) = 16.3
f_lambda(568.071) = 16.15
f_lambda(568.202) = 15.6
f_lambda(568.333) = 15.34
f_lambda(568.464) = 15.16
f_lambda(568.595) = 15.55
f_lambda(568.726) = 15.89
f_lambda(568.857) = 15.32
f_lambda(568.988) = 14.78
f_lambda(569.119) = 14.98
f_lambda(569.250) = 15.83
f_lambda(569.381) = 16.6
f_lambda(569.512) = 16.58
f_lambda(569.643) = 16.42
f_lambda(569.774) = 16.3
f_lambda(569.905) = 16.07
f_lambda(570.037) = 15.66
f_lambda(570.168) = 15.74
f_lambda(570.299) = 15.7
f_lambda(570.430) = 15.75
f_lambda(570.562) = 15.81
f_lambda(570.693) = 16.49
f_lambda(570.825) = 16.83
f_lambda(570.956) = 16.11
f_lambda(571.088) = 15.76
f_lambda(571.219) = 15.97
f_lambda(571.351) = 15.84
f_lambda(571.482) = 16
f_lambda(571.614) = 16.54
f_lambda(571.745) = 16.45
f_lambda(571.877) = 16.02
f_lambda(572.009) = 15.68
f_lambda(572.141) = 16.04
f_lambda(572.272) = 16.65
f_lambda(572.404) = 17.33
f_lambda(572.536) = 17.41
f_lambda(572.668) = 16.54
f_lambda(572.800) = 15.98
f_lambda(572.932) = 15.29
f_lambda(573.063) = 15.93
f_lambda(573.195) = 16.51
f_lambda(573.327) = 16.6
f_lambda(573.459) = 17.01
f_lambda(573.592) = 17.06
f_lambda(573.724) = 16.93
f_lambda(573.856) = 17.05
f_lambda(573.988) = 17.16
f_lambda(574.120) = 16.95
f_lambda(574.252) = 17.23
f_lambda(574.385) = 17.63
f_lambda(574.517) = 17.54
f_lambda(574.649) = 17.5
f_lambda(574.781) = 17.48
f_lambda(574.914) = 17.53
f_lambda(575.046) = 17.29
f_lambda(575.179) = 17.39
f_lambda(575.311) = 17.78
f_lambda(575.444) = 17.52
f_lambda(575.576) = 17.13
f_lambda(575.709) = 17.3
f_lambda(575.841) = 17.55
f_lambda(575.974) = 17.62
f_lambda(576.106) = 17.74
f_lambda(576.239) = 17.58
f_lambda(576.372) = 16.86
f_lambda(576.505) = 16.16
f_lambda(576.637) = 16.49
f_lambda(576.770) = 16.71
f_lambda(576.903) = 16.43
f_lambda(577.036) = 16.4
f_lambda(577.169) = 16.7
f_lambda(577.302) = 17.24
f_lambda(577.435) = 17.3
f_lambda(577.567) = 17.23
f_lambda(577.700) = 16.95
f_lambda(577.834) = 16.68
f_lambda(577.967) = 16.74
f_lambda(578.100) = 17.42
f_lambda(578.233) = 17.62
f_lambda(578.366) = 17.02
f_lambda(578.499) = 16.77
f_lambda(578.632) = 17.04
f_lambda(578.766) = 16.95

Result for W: 0.08 mag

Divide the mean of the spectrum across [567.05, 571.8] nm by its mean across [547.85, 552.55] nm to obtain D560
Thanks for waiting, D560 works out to 1.1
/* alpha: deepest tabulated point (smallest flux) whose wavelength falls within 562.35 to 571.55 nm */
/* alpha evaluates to 14.24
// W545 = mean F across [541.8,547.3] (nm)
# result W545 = 13.8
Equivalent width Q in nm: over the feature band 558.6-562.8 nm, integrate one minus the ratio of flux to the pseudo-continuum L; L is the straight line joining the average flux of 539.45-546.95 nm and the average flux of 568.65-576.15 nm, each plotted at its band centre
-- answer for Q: 0.37 nm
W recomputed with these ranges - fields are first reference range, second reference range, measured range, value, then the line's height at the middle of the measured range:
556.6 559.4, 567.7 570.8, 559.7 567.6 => 0.01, 15.1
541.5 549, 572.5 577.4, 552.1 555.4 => -0.01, 14.8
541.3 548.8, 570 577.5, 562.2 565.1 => 0.04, 15.7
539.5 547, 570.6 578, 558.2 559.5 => 0.10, 15.2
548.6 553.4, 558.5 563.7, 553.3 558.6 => -0.05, 14.1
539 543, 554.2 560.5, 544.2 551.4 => 0.03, 14.1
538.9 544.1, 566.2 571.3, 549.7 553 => 0.04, 14.5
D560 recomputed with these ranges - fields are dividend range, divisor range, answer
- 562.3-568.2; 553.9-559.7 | 1.06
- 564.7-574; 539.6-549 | 1.17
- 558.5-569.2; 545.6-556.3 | 1.05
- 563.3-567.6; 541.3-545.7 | 1.11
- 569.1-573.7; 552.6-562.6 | 1.12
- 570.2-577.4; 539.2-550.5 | 1.22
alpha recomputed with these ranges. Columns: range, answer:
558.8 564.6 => 12.07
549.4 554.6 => 12.36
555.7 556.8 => 14.3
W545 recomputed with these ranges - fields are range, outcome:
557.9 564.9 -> 14.5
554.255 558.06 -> 14.9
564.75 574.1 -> 16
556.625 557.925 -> 14.5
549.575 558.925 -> 14.5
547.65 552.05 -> 13.8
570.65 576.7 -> 16.8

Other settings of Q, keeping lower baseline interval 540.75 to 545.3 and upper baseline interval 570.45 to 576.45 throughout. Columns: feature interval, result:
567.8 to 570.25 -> 0.09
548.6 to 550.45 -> 0.06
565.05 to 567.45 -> 0.08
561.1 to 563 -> 0.13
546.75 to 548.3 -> 0.02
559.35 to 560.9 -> 0.20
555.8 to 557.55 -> 0.06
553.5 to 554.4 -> 0.01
